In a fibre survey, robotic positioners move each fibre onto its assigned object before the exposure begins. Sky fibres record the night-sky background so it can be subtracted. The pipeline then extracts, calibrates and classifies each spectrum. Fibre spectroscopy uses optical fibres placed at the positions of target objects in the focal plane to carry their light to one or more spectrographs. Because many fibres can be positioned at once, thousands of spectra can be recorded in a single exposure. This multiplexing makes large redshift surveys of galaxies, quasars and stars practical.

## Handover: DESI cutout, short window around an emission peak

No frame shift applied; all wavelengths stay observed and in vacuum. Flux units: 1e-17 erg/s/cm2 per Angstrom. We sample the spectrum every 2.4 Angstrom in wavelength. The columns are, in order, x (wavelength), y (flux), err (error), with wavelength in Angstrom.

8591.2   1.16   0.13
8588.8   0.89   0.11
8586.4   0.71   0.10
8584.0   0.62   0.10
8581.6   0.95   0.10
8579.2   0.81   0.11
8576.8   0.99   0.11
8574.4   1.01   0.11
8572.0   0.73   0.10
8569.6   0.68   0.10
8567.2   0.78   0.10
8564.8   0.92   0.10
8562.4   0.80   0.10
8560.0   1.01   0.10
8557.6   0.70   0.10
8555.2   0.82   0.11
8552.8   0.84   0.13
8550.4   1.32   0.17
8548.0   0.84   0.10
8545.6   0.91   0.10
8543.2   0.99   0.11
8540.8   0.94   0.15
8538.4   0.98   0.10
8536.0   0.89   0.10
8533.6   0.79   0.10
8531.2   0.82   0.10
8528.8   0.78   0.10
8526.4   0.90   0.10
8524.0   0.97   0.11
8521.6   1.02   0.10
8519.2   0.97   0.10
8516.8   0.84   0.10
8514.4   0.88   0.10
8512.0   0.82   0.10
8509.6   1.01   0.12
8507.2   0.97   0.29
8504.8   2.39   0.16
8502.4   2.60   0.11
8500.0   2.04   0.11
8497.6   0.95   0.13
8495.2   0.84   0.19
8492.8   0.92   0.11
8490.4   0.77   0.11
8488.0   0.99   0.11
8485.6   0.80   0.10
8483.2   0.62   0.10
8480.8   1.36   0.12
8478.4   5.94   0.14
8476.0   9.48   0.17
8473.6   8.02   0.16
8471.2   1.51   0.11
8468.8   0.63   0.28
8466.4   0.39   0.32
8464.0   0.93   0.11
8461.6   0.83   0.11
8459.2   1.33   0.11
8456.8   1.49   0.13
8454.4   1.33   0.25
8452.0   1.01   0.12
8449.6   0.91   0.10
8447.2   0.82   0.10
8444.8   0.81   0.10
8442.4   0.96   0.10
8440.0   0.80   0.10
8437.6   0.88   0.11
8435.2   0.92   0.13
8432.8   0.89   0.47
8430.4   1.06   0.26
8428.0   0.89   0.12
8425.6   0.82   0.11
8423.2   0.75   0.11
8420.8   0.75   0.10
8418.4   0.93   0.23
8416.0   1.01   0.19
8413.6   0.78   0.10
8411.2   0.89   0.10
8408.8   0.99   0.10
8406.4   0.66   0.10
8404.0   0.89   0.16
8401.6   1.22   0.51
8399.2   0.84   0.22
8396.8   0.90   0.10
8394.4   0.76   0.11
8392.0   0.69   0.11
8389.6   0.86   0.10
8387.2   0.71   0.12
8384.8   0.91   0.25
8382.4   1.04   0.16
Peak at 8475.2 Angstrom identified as H-alpha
